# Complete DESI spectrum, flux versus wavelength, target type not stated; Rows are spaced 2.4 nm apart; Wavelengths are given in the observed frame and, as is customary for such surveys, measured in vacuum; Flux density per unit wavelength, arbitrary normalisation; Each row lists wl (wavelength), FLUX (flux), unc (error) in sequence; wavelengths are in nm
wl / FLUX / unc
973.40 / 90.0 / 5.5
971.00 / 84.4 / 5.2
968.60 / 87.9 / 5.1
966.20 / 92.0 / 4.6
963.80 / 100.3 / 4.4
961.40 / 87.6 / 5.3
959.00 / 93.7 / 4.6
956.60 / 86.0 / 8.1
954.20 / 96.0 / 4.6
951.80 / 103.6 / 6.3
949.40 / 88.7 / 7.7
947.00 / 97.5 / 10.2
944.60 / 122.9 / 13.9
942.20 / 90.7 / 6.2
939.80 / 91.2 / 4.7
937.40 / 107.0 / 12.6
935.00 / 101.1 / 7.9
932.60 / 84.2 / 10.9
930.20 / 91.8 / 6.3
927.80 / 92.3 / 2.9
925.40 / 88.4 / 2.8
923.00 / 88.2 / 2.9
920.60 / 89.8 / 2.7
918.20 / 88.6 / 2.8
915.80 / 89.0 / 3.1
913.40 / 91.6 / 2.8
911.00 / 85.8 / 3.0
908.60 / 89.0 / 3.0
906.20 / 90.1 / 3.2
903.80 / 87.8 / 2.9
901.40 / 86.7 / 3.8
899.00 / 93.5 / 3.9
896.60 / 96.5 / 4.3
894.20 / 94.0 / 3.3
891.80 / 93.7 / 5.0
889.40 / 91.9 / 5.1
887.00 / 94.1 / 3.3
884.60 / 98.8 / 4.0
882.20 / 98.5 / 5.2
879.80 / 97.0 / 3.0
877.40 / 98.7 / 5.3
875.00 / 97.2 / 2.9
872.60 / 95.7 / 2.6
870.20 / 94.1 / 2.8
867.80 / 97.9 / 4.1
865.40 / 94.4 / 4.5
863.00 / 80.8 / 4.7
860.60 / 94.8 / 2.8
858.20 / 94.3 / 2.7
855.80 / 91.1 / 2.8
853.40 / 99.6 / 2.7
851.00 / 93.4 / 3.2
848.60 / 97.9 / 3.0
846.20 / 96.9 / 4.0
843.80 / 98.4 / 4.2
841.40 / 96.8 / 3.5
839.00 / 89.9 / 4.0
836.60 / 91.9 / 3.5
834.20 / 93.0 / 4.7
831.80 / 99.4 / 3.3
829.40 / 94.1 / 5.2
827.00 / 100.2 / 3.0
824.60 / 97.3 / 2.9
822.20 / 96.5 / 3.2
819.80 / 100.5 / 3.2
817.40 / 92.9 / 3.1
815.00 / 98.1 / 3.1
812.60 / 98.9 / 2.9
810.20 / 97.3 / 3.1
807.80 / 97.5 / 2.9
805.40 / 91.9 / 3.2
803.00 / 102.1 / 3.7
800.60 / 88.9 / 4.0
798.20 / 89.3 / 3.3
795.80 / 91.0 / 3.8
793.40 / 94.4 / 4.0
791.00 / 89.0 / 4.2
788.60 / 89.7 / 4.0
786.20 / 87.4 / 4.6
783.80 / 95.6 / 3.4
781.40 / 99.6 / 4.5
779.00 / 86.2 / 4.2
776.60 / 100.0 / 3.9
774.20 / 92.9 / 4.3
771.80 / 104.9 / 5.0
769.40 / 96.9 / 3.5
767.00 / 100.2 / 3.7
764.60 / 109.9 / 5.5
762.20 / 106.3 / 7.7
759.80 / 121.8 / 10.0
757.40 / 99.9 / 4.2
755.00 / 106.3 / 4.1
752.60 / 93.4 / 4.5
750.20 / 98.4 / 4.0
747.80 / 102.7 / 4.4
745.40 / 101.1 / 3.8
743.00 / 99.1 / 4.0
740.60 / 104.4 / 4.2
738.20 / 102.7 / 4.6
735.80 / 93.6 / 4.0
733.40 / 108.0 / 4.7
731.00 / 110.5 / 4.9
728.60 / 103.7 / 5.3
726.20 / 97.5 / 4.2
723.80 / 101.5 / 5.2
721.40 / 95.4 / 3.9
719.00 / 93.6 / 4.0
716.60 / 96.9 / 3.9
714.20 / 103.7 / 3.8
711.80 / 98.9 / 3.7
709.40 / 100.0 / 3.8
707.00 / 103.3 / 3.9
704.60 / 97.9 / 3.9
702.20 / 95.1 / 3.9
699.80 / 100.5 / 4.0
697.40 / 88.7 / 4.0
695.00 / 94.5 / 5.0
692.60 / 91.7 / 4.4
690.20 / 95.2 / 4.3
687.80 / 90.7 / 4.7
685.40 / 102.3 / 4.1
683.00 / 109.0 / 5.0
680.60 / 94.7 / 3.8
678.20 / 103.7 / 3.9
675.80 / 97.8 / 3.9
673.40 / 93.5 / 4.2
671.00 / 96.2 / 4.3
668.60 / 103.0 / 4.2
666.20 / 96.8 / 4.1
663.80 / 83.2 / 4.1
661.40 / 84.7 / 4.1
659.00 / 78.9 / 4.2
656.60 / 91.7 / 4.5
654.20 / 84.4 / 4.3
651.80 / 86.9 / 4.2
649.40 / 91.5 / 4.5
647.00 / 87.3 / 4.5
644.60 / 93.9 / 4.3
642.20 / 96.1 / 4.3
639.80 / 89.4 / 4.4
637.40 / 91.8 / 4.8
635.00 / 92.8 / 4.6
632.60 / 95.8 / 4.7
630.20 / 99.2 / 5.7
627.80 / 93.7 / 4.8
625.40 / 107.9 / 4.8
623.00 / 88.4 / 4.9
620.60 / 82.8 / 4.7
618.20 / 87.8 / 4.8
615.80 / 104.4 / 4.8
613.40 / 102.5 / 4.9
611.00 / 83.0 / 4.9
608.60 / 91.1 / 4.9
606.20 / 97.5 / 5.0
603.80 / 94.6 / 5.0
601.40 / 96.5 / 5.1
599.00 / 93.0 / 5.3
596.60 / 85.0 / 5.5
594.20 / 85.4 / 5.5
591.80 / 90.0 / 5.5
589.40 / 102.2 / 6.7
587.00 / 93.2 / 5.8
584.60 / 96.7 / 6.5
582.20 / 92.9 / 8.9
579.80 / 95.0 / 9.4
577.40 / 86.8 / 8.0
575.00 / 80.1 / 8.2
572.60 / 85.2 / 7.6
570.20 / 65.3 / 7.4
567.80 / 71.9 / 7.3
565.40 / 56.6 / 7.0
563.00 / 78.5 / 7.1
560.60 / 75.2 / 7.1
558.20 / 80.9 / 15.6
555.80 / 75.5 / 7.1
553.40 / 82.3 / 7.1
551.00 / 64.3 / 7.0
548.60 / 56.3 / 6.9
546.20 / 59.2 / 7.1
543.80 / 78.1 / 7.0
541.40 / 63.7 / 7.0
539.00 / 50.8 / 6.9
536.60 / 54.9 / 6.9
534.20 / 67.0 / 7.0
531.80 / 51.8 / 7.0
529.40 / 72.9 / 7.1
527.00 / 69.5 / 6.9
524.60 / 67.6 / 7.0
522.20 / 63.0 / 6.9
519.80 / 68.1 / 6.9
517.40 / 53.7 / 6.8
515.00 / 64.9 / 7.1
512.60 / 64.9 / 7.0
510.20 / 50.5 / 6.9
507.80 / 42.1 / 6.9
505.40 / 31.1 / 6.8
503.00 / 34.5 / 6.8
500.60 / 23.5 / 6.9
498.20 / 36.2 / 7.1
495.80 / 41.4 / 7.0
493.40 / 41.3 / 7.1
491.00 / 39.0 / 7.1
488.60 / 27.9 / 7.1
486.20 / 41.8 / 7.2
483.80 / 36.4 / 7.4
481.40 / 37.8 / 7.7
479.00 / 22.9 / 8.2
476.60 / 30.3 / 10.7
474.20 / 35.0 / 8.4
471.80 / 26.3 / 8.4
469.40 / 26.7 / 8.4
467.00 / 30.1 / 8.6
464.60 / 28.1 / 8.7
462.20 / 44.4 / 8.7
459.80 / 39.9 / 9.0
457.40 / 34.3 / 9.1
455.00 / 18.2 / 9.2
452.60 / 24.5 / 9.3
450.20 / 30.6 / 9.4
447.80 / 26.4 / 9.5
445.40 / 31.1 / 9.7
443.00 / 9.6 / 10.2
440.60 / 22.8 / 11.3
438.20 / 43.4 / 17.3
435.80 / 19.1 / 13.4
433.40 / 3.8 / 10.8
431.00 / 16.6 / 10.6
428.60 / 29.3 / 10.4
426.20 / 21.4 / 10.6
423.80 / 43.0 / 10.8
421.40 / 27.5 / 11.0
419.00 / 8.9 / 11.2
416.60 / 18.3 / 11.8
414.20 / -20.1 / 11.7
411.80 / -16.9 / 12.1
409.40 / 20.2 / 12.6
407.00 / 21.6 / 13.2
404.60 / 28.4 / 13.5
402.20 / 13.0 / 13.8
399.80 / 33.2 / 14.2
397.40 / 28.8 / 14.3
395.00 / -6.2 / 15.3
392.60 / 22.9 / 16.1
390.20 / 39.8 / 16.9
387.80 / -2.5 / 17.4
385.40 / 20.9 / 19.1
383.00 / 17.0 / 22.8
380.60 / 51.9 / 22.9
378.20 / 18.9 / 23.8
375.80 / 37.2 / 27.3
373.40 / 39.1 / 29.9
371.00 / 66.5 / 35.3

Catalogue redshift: 0.28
